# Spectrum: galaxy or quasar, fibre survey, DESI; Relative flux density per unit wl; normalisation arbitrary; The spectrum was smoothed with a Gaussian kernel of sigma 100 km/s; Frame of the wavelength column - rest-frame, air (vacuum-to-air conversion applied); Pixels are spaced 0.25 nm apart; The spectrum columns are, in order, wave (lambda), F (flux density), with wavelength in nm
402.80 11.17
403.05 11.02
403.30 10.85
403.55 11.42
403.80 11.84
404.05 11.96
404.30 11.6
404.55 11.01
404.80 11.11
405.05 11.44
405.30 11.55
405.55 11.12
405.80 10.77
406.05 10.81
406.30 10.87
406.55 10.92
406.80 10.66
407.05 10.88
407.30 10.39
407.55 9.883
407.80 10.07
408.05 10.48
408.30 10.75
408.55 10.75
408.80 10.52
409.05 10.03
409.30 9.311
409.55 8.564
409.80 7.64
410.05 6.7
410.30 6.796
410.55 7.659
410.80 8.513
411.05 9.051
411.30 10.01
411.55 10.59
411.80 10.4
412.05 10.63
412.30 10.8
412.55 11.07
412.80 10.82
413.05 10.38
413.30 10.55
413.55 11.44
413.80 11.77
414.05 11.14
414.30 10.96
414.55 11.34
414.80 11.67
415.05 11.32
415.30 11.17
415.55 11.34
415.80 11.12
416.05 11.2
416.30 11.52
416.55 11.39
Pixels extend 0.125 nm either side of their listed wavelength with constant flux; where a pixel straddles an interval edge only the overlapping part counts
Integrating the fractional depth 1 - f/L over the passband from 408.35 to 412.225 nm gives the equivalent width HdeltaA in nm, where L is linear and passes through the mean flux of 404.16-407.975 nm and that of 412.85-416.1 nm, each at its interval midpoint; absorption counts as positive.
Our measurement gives 0.64 nm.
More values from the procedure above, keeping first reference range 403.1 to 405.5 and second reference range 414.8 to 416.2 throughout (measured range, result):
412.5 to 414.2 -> 0.04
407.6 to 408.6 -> 0.08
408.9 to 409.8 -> 0.18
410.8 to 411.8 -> 0.14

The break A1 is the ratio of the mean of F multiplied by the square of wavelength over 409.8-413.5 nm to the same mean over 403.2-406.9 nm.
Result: 0.9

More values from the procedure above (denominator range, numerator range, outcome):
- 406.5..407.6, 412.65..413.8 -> 1.06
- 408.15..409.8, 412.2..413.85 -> 1.14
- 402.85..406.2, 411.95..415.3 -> 1.03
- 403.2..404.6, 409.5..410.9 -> 0.68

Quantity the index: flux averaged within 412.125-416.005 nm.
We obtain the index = 11.1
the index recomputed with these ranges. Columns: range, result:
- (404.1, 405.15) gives 11.3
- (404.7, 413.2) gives 10.1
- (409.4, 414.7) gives 9.85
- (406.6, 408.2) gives 10.4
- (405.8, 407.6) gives 10.7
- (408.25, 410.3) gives 9.08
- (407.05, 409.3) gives 10.3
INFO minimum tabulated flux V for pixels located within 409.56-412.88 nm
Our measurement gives 6.7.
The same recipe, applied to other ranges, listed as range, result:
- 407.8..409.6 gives 8.564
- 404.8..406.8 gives 10.66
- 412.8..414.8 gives 10.38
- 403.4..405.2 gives 11.01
